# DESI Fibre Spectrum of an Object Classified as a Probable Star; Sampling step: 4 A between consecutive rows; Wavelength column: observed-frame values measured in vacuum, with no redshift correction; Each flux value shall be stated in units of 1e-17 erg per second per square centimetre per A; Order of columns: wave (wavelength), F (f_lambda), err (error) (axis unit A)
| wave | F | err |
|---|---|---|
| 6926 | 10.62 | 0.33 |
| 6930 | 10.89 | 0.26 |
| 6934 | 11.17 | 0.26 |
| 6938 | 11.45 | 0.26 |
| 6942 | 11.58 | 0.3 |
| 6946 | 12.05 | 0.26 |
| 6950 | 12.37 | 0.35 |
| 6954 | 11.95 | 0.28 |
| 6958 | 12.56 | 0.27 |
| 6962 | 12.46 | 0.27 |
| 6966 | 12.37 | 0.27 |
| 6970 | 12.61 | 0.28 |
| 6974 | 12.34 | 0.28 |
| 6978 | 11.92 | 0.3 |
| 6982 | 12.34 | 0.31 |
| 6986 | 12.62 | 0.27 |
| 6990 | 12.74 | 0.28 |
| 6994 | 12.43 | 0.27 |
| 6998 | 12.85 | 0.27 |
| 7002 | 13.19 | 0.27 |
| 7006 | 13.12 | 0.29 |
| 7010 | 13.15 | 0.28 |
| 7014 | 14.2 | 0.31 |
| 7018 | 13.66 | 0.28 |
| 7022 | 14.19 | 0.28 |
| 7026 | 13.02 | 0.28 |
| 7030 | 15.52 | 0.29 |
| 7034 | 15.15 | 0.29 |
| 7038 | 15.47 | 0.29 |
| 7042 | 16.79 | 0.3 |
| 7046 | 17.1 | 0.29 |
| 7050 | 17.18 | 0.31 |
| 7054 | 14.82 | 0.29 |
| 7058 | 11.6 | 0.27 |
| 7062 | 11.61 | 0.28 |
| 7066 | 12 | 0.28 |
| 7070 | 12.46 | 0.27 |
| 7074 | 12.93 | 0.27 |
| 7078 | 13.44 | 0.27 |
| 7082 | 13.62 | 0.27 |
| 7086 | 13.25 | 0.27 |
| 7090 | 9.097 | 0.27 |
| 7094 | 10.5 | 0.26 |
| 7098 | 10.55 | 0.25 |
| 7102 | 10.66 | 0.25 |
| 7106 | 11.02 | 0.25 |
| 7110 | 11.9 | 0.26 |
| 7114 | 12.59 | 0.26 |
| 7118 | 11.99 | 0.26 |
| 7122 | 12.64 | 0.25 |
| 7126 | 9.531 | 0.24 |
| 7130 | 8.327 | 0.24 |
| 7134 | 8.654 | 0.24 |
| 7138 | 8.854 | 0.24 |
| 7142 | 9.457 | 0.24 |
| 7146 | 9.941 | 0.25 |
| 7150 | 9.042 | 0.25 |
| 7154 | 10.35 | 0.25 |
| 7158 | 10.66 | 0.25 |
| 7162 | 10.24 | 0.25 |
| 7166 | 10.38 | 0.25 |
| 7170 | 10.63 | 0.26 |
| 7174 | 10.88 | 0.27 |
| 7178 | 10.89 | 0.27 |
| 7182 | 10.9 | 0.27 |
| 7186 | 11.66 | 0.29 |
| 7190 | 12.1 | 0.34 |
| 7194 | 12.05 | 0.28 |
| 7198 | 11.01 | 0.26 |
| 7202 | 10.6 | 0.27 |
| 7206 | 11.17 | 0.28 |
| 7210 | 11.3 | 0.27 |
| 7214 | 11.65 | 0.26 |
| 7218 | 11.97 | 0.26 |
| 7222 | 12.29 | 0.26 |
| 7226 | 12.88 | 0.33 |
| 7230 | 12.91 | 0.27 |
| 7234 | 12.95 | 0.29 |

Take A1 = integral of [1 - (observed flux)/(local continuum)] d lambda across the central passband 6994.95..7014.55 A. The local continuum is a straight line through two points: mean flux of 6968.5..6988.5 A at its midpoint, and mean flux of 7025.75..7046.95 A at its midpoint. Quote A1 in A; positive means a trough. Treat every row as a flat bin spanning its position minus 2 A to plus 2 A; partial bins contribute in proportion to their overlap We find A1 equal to 0.9 A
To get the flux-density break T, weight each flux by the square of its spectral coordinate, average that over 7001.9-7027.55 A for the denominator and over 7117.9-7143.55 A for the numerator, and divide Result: 0.7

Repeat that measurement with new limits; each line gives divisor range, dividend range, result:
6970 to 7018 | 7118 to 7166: 0.80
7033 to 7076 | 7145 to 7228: 0.81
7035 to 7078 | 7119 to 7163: 0.71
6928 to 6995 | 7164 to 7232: 1.01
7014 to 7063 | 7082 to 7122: 0.79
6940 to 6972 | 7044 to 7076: 1.15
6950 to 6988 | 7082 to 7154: 0.89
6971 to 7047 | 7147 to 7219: 0.84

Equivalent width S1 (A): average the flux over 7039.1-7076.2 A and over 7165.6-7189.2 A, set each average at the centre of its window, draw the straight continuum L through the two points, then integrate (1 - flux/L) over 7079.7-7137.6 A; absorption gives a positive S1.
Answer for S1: 8.2 A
